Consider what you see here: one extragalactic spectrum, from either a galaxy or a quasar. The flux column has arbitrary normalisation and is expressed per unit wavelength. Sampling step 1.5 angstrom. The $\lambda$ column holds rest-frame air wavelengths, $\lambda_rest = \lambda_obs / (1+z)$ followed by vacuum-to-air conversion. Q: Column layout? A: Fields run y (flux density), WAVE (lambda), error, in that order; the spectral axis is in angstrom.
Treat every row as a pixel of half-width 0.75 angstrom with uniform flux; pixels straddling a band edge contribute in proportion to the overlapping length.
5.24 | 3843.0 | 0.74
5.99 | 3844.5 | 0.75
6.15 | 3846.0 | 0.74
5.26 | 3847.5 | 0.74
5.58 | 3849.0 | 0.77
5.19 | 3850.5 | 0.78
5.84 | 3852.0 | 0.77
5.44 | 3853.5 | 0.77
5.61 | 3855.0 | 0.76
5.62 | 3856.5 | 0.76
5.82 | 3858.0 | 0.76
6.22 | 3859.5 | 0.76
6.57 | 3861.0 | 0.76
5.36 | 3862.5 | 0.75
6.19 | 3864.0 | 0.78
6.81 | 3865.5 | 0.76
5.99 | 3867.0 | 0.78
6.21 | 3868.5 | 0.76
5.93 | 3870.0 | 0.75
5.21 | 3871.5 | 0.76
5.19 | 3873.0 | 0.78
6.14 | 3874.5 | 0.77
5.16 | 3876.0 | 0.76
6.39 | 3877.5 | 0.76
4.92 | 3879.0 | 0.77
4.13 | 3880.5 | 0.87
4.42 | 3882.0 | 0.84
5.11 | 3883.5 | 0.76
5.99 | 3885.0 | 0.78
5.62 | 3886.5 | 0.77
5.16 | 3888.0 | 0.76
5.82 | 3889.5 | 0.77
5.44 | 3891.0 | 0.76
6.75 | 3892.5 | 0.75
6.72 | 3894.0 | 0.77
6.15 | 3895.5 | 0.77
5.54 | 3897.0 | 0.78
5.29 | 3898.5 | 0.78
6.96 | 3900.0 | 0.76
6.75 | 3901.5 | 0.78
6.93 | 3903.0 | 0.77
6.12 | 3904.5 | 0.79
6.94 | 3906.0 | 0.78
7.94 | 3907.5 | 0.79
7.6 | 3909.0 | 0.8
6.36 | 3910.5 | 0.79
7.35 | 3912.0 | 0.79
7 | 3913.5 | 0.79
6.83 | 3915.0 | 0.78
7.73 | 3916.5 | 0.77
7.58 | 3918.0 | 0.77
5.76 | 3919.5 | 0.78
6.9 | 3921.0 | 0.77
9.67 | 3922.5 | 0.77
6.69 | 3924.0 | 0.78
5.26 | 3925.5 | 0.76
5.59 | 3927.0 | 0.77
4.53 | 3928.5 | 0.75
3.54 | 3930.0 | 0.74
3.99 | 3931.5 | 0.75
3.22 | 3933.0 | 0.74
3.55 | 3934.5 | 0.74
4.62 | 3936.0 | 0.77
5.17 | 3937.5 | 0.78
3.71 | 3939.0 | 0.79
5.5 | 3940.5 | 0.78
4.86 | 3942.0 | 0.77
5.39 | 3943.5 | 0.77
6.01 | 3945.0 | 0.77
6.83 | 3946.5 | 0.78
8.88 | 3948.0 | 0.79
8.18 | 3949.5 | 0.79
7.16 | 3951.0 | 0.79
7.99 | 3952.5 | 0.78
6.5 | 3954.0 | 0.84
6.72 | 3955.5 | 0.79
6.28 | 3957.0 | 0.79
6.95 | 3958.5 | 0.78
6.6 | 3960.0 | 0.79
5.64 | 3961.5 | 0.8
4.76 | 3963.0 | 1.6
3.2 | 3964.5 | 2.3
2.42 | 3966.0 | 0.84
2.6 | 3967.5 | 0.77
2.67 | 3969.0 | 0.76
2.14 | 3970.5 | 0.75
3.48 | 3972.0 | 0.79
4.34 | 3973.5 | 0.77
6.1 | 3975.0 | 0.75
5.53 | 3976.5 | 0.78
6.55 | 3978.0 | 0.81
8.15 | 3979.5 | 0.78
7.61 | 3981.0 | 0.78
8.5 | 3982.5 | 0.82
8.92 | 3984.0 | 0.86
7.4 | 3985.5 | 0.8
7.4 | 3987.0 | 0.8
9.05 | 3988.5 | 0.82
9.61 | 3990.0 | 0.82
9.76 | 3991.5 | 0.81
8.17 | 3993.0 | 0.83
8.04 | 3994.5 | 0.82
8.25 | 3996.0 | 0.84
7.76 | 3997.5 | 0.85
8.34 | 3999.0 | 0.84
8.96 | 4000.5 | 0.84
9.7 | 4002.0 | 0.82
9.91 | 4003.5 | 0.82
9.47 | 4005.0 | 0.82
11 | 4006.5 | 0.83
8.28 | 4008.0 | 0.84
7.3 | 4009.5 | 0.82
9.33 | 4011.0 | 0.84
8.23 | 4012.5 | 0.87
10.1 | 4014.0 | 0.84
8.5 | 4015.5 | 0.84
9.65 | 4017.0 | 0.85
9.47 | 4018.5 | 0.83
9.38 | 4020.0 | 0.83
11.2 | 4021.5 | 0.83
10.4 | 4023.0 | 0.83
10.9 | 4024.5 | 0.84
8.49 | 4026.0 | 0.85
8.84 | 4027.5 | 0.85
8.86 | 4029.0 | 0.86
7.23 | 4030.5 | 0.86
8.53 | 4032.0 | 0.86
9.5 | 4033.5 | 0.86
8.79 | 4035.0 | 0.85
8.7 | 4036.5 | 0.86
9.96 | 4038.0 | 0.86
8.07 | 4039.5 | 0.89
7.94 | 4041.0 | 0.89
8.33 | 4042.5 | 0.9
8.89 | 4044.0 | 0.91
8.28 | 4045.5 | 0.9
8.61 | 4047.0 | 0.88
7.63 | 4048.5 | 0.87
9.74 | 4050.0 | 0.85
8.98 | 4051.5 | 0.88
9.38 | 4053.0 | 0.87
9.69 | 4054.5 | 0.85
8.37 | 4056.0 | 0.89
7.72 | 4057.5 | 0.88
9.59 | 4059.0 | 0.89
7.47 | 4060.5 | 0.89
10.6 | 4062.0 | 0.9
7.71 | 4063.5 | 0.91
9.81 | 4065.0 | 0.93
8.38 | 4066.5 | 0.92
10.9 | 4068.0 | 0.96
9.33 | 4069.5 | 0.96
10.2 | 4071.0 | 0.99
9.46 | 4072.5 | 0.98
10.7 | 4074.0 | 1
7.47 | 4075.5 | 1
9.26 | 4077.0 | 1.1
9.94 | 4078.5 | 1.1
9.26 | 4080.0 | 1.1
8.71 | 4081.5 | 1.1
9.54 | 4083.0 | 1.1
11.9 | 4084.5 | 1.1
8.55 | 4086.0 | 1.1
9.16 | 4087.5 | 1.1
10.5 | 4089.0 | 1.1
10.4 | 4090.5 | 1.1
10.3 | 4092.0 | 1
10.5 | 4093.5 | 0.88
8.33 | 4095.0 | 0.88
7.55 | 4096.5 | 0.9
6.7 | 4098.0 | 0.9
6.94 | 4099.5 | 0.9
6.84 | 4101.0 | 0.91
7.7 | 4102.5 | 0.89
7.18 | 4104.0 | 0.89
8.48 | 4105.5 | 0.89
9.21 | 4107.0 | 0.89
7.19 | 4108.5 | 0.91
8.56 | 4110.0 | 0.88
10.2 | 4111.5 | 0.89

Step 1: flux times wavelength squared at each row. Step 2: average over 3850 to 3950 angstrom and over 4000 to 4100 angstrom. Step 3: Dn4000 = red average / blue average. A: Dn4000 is 1.66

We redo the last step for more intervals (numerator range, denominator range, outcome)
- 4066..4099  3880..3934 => 1.68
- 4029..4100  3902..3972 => 1.66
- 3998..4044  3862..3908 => 1.65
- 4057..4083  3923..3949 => 1.89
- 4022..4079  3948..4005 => 1.36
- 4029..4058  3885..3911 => 1.47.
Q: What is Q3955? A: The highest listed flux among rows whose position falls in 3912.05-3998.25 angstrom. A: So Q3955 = 9.76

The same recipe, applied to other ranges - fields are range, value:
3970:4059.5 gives 11.2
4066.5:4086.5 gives 11.9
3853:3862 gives 6.57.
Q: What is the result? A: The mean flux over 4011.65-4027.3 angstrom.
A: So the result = 9.6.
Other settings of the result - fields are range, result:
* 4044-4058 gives 8.74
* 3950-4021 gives 7.33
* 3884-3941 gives 6.01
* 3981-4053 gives 8.89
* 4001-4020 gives 9.25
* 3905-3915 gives 7.14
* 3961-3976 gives 3.73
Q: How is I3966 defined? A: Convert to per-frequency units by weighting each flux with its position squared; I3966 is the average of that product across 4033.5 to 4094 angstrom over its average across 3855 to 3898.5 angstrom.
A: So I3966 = 1.77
